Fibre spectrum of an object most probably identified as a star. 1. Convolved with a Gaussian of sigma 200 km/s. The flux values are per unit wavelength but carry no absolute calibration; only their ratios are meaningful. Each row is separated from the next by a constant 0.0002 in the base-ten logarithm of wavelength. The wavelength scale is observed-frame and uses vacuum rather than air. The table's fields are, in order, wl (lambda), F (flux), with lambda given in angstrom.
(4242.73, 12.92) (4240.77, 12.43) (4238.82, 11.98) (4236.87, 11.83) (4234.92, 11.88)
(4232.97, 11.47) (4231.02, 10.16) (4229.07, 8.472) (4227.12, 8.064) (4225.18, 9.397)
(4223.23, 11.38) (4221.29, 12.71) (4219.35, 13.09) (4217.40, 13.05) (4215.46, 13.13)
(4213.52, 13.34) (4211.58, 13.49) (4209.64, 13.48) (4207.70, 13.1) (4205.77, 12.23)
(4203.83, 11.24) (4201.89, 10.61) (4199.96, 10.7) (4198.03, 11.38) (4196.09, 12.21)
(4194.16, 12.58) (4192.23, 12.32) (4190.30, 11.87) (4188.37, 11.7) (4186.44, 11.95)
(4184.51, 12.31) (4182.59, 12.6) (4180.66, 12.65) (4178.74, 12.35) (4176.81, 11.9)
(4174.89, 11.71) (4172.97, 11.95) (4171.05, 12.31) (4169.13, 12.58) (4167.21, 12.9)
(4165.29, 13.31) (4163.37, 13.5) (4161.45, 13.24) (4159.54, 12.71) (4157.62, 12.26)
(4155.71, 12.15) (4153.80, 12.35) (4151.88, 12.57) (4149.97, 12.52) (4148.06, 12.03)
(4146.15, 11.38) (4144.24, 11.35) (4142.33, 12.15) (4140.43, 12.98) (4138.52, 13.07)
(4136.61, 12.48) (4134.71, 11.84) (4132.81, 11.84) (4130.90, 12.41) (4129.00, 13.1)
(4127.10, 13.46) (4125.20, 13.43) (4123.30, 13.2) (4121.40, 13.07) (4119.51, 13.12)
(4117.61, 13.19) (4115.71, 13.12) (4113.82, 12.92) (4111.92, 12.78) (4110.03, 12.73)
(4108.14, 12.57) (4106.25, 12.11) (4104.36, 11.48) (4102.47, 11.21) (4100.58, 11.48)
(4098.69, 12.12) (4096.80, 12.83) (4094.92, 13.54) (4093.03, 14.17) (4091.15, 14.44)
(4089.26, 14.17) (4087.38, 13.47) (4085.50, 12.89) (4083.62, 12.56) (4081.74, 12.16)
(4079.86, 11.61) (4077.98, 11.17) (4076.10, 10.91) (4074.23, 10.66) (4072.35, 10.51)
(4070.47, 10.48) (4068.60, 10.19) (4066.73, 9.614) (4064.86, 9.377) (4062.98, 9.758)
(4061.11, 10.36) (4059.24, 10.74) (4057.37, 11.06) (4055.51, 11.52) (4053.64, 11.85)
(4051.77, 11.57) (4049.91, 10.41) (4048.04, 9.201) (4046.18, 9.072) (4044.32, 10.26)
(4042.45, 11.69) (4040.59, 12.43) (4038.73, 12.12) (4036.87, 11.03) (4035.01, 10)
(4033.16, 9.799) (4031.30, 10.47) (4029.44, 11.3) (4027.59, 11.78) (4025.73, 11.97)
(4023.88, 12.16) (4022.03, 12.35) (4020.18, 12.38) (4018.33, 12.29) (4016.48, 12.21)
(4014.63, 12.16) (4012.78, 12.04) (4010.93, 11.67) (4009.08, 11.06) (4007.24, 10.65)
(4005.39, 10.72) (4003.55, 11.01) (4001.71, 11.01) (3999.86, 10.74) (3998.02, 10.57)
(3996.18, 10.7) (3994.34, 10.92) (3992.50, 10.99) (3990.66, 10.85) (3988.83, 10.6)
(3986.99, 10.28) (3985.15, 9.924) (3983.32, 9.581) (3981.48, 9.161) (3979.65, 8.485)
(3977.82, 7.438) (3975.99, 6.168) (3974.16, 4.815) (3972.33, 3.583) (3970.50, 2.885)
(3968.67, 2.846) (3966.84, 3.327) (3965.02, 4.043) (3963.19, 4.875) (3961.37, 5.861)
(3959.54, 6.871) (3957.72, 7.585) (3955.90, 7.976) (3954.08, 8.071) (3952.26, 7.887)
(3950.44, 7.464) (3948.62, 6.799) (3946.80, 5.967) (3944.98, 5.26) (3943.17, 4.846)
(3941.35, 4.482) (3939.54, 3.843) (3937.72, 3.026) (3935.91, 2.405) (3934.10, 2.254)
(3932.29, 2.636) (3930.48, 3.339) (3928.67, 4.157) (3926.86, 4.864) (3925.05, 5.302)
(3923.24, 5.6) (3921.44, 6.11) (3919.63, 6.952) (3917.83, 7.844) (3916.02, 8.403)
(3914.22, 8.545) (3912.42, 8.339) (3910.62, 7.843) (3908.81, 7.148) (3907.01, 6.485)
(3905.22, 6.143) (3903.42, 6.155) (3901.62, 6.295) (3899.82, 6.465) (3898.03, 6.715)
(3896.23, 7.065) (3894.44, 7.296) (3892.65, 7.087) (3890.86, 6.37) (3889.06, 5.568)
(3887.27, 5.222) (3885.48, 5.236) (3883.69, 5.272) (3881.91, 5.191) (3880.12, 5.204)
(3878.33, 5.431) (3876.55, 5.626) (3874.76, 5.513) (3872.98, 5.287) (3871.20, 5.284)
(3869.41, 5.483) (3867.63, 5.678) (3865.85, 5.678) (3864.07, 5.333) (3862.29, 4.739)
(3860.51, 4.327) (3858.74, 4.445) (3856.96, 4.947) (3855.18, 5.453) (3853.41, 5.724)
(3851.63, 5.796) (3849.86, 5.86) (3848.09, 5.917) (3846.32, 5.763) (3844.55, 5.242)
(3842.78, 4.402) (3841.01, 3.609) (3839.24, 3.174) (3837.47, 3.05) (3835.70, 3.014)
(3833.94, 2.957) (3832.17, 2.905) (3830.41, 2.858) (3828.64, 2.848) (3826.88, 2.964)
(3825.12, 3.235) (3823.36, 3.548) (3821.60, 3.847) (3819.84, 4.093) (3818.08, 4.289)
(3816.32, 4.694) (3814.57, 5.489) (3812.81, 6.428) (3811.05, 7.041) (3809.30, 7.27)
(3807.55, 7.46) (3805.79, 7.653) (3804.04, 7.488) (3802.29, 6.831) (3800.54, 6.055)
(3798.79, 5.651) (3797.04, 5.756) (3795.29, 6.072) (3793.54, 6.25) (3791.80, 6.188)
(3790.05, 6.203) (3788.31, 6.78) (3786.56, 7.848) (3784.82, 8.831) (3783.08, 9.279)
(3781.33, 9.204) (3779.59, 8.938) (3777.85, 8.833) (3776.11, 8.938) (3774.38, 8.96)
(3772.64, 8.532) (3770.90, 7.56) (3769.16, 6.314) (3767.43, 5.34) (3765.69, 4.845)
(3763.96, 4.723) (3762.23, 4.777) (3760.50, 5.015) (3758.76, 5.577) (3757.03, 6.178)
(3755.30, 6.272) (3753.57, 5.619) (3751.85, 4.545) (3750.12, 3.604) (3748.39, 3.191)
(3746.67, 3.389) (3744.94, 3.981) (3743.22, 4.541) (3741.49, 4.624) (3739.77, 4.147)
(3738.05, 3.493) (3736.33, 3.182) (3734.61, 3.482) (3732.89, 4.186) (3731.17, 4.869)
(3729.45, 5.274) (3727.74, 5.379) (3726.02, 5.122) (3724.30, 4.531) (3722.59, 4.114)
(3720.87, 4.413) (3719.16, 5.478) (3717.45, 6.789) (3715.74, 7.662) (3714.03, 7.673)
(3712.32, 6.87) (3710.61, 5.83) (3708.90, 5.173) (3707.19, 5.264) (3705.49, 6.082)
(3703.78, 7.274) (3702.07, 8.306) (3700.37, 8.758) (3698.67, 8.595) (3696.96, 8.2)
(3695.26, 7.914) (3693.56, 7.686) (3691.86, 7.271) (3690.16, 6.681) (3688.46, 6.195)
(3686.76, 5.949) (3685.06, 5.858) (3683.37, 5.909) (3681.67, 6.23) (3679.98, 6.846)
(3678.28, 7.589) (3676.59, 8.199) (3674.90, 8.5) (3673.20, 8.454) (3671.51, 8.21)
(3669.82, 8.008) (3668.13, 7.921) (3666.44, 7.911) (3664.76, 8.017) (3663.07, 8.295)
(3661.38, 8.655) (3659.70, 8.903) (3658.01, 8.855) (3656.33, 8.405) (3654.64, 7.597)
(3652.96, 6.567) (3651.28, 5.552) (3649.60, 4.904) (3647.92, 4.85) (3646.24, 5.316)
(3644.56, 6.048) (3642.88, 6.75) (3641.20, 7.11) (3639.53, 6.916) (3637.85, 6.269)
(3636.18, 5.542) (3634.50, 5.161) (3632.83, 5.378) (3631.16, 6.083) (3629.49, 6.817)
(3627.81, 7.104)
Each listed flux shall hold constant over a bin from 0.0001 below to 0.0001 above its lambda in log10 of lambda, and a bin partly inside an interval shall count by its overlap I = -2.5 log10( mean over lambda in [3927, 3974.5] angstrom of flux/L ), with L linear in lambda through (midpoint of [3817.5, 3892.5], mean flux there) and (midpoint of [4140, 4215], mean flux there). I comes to 0.386 mag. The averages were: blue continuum 4.71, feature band 4.89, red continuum 12.3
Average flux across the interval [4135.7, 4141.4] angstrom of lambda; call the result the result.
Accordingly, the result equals 12.8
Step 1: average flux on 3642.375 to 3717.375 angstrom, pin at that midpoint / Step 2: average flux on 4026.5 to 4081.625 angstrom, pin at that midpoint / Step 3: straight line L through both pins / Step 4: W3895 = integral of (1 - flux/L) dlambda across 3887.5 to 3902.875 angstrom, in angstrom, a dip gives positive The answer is 4.5 angstrom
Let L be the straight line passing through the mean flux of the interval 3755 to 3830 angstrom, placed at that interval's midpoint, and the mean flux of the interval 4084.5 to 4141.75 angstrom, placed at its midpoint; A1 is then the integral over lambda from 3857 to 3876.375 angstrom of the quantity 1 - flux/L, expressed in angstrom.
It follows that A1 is 6.47 angstrom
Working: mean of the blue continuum 6.26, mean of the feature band 5.18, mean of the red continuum 12.8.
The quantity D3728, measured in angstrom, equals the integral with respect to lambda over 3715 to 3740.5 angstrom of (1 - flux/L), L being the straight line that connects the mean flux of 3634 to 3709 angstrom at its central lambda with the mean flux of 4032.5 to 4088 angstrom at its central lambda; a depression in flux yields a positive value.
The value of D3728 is 9.5 angstrom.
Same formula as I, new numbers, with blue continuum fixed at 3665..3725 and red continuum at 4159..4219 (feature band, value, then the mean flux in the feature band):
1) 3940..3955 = 0.48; 6.28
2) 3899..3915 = 0.30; 7.04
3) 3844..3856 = 0.45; 5.7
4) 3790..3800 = 0.32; 6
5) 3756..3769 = 0.41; 5.28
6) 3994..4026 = -0.10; 11.5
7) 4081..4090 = -0.16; 13.1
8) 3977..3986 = 0.13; 8.93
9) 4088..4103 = -0.15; 13.1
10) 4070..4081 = 0.02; 10.9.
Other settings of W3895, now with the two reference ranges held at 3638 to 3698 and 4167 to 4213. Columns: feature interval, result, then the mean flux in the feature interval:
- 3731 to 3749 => 9.1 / 3.89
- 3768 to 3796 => 1.7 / 7.78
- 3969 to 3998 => 5.2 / 8.38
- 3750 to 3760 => 3.3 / 5.41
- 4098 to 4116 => -1.3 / 12.2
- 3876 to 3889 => 5.5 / 5.32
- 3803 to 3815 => 2.1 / 7.03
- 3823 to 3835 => 7.8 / 3.02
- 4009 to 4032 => -2.9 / 11.9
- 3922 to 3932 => 5.3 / 4.58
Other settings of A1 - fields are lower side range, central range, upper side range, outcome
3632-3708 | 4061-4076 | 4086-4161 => 2.3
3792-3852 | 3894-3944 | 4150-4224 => 8.4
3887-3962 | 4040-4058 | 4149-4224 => -3.6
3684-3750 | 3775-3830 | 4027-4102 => 5.6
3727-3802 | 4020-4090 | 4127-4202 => -4.2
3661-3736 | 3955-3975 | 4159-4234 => 9.6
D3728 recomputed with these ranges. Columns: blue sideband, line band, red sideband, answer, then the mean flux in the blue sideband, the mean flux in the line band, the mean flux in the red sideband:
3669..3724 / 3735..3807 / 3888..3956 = 5.1 angstrom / 6.91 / 6.12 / 6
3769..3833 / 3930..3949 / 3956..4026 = 9.9 angstrom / 6.29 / 4.02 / 9.1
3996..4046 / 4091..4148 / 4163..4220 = -3.3 angstrom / 11.3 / 12.6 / 12.4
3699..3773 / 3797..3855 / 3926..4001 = 9.1 angstrom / 5.39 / 4.93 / 6.57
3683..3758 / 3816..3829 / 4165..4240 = 6.1 angstrom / 5.66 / 3.68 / 11.9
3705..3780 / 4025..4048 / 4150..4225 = -2.0 angstrom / 5.51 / 10.9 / 12.4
